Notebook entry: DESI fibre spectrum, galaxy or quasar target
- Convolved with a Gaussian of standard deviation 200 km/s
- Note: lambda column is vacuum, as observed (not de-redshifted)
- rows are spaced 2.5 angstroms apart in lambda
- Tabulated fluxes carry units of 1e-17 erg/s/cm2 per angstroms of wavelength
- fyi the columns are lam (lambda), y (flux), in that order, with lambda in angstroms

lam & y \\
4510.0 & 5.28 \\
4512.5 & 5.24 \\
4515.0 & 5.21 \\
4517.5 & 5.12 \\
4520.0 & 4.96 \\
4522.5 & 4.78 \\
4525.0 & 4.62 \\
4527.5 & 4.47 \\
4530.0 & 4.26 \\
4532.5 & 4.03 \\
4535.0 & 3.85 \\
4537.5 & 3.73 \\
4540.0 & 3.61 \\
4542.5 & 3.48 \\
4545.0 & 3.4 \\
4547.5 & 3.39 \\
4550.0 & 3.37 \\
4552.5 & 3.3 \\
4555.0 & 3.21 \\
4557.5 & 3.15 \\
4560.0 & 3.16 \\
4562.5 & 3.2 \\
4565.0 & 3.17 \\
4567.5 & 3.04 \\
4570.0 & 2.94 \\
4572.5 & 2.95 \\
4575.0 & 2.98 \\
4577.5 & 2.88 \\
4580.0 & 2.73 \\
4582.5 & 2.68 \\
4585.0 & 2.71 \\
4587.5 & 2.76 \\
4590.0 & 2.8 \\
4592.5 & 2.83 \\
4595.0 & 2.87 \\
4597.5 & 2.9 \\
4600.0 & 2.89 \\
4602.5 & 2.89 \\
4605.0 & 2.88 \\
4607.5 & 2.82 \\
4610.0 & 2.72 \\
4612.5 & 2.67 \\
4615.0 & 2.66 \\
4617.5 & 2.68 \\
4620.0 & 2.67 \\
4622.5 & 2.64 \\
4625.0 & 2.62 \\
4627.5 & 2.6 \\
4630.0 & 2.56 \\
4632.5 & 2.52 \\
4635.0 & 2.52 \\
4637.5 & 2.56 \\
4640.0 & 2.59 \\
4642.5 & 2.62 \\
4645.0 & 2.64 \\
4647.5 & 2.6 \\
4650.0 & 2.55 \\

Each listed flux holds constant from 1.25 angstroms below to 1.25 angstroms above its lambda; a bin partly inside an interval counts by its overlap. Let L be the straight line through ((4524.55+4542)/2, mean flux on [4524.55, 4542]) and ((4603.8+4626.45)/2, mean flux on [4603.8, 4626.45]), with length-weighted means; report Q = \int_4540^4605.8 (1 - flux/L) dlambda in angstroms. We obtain 6.8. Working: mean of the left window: 4.03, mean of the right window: 2.71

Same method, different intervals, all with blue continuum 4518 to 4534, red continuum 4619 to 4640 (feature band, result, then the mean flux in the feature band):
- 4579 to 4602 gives 3.6 angstroms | 2.8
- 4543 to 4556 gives 2.4 angstroms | 3.34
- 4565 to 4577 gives 2.3 angstroms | 2.99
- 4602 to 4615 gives 0.9 angstroms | 2.78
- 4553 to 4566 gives 2.4 angstroms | 3.19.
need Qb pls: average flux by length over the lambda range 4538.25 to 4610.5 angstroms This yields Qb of 3.03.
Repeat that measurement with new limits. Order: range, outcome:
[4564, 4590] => 2.88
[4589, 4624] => 2.78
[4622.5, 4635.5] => 2.57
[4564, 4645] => 2.76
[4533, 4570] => 3.36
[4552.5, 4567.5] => 3.18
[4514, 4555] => 4.06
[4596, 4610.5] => 2.86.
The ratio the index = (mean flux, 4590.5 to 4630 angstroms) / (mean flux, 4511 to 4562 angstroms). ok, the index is 0.69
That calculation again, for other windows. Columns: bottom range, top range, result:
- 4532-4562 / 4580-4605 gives 0.81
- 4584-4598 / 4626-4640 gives 0.91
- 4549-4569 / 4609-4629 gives 0.83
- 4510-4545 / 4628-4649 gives 0.58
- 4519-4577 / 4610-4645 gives 0.73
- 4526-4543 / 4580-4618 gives 0.71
